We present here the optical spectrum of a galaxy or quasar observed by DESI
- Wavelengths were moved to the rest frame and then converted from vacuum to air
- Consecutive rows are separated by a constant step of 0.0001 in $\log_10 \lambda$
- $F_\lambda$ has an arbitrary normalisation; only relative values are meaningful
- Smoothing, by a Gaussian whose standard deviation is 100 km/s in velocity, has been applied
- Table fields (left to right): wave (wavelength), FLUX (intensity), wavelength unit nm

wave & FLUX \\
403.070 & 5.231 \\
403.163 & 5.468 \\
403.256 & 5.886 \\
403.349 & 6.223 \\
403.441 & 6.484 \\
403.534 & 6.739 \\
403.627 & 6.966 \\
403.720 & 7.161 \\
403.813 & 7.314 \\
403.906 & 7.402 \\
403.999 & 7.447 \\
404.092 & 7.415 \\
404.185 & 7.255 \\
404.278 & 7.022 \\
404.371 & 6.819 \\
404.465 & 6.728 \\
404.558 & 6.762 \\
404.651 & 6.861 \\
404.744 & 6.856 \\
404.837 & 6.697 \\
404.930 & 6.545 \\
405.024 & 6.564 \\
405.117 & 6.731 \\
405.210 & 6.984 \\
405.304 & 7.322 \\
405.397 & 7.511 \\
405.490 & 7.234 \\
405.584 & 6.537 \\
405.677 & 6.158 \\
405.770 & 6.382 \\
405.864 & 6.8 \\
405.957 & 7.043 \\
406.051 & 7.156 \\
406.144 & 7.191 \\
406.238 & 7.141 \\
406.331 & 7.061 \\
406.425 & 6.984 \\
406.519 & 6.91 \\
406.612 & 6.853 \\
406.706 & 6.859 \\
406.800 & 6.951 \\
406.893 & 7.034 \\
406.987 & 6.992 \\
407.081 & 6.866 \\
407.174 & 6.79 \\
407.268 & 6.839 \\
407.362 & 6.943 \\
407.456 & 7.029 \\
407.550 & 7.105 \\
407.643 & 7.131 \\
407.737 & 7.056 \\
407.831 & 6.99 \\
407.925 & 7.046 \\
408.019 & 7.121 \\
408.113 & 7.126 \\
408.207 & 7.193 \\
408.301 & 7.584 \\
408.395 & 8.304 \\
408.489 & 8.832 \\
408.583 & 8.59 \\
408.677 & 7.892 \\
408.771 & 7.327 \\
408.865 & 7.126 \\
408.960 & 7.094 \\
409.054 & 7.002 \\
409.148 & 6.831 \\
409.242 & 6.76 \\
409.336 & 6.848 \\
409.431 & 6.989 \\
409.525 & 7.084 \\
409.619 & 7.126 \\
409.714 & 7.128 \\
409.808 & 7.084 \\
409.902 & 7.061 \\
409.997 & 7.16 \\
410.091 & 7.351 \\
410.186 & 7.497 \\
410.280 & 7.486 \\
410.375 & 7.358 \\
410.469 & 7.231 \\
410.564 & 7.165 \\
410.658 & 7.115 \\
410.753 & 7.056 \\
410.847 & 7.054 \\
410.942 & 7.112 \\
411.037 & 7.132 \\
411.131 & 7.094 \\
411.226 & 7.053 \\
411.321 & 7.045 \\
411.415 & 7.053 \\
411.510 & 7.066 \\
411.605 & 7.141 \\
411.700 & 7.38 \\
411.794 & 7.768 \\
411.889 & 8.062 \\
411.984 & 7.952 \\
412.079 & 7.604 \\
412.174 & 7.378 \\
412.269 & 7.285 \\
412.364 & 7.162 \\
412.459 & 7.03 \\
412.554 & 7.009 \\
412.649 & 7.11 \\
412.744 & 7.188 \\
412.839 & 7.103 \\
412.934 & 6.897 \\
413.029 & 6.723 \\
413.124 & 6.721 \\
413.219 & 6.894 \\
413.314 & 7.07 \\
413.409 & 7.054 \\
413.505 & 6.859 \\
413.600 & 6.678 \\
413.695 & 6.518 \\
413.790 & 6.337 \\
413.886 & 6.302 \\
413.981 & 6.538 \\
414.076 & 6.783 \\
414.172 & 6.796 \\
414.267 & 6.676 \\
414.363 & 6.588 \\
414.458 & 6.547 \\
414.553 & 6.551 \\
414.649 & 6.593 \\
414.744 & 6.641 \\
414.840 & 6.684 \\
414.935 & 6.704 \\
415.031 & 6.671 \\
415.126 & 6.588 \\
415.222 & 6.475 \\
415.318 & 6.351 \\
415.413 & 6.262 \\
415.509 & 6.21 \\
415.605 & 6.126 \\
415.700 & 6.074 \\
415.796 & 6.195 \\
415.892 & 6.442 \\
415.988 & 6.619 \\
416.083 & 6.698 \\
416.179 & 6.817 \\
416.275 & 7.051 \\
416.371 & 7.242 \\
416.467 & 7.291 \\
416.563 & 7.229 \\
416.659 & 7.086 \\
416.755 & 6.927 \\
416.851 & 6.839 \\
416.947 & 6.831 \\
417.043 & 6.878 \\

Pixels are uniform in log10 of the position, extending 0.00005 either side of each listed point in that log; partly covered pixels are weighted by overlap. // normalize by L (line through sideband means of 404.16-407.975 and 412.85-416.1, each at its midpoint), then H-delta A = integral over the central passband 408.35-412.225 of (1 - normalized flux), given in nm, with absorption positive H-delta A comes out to -0.33 nm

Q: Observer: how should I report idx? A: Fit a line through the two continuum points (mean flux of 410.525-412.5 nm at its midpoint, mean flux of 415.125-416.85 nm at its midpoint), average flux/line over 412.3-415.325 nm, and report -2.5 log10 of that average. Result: 0.03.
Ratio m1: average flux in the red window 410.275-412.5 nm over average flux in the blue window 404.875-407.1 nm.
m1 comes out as 1.1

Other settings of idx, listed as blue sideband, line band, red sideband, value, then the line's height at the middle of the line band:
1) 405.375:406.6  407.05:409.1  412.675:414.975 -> -0.07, 6.87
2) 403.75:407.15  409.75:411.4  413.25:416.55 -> -0.06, 6.78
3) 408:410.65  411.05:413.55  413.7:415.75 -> -0.05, 6.87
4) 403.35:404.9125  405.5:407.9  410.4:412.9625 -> 0.02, 7.06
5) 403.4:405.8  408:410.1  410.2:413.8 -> -0.04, 7.06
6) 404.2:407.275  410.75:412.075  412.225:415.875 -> -0.09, 6.75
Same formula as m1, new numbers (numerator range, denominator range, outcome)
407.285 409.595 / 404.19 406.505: 1.06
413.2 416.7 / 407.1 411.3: 0.92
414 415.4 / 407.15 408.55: 0.91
